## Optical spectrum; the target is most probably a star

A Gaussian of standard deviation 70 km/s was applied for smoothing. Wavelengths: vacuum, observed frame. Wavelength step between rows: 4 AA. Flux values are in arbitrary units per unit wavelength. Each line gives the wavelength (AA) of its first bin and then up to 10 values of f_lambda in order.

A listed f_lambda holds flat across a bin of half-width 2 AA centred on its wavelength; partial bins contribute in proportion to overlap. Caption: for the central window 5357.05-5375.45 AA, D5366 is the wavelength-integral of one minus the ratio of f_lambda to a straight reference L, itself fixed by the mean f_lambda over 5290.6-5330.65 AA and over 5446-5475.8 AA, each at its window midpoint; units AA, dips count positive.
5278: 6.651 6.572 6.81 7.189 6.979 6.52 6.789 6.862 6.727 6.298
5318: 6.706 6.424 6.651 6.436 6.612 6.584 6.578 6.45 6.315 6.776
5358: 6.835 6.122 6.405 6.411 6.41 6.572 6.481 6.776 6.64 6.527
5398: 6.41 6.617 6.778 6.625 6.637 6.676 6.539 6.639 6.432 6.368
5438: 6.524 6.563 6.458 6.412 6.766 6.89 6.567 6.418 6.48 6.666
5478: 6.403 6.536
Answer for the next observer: 0.6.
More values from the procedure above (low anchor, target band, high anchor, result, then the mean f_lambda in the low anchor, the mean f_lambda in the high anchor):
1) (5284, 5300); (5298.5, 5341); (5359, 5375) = 0.5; 6.87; 6.36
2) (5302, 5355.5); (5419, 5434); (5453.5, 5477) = 0.2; 6.58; 6.61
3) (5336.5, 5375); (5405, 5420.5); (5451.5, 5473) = -0.3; 6.49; 6.62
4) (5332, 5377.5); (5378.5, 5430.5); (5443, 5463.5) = -0.3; 6.5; 6.62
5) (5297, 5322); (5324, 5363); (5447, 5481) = 0.4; 6.64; 6.57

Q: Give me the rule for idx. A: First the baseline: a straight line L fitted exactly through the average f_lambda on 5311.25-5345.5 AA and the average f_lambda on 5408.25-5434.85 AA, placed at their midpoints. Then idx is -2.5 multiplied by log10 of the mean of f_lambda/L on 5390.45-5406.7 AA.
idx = 0.00 mag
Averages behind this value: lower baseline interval 6.54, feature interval 6.57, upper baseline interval 6.57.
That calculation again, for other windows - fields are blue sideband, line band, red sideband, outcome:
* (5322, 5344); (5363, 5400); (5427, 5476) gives 0.01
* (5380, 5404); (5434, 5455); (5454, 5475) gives 0.01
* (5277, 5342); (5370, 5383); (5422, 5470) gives 0.02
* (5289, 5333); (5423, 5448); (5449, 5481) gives 0.02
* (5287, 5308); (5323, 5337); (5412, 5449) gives 0.04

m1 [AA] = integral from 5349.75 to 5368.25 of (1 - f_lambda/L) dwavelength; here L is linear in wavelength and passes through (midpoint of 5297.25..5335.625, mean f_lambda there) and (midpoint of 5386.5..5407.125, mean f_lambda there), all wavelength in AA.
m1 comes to 0.27 AA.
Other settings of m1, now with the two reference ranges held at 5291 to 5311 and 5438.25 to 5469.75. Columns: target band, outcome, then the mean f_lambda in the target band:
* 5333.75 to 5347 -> 0.36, 6.56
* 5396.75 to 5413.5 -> 0.07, 6.62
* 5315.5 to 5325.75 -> 0.31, 6.57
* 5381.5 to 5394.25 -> 0.07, 6.63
